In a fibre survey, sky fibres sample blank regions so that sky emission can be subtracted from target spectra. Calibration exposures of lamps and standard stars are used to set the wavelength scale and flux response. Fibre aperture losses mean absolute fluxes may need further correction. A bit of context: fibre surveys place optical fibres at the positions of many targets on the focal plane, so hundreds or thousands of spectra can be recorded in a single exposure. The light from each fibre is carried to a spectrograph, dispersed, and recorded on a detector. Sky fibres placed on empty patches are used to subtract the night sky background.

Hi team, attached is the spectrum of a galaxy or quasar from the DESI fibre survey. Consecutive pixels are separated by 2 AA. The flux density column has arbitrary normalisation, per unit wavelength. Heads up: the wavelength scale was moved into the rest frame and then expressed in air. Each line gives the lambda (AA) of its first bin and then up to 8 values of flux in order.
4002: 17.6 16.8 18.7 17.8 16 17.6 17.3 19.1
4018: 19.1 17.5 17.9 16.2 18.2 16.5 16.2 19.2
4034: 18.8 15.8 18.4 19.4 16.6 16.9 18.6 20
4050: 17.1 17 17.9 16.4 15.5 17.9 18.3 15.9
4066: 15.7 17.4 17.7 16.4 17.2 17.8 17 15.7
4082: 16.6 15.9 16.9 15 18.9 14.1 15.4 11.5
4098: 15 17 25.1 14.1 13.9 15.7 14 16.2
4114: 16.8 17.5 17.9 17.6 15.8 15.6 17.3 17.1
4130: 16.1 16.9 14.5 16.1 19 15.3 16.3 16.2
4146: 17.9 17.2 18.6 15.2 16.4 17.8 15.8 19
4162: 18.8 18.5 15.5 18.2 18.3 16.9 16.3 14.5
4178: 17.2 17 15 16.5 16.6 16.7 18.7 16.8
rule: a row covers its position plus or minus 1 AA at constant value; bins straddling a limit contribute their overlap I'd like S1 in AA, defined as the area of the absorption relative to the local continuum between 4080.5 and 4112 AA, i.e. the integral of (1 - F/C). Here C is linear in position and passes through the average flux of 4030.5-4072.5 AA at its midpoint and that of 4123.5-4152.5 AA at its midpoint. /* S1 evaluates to 2.0 AA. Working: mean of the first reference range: 17.5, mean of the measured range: 15.9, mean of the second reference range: 16.7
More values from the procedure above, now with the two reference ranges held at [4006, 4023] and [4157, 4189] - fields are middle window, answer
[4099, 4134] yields 1.2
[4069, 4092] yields 1.0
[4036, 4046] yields 0.0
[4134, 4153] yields 0.4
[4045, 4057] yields -0.1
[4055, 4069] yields 0.7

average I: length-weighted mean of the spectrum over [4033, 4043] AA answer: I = 17.8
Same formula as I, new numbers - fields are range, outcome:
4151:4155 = 15.8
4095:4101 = 14.5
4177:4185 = 16.4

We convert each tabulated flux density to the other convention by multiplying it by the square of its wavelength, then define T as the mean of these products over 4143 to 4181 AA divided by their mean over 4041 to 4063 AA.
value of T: 1.03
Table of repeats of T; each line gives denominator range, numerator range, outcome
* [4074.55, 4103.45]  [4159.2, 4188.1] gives 1.07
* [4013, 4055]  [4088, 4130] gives 0.95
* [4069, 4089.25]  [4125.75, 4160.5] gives 1.04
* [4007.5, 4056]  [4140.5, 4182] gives 1.02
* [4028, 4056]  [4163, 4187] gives 1.00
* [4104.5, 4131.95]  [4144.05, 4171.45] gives 1.09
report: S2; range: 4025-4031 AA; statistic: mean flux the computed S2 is 17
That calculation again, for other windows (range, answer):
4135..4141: 16.8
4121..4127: 16.2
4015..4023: 18.4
